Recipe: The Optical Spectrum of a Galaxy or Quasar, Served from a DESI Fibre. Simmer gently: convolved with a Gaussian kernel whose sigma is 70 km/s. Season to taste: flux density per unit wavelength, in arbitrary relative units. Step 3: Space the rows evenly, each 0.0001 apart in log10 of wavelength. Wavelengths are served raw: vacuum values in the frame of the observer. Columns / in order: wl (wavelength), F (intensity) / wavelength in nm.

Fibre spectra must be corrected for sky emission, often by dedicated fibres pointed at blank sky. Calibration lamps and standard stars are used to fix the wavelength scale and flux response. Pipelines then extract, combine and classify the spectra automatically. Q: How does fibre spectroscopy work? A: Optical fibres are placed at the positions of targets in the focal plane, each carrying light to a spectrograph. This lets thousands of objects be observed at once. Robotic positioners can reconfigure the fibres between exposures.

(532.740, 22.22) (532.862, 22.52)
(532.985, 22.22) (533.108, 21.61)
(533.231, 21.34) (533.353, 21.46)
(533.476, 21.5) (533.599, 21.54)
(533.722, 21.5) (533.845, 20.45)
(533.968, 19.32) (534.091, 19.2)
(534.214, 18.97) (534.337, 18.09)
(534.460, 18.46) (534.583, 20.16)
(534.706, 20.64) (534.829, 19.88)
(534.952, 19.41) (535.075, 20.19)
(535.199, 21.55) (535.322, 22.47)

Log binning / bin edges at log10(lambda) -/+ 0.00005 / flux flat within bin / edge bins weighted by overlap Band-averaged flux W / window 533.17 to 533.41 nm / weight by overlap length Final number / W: 21.5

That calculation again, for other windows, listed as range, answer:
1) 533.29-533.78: 21.5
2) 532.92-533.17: 21.9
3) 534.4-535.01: 19.7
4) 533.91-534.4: 18.9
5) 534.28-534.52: 18.3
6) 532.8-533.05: 22.4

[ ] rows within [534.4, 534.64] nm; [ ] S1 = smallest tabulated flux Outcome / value 18.46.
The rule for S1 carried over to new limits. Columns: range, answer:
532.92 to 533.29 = 21.34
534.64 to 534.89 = 19.88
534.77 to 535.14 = 19.41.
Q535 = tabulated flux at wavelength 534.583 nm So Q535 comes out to 20.16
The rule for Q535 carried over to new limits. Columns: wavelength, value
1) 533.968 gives 19.32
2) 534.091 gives 19.2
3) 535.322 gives 22.47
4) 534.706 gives 20.64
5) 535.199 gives 21.55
